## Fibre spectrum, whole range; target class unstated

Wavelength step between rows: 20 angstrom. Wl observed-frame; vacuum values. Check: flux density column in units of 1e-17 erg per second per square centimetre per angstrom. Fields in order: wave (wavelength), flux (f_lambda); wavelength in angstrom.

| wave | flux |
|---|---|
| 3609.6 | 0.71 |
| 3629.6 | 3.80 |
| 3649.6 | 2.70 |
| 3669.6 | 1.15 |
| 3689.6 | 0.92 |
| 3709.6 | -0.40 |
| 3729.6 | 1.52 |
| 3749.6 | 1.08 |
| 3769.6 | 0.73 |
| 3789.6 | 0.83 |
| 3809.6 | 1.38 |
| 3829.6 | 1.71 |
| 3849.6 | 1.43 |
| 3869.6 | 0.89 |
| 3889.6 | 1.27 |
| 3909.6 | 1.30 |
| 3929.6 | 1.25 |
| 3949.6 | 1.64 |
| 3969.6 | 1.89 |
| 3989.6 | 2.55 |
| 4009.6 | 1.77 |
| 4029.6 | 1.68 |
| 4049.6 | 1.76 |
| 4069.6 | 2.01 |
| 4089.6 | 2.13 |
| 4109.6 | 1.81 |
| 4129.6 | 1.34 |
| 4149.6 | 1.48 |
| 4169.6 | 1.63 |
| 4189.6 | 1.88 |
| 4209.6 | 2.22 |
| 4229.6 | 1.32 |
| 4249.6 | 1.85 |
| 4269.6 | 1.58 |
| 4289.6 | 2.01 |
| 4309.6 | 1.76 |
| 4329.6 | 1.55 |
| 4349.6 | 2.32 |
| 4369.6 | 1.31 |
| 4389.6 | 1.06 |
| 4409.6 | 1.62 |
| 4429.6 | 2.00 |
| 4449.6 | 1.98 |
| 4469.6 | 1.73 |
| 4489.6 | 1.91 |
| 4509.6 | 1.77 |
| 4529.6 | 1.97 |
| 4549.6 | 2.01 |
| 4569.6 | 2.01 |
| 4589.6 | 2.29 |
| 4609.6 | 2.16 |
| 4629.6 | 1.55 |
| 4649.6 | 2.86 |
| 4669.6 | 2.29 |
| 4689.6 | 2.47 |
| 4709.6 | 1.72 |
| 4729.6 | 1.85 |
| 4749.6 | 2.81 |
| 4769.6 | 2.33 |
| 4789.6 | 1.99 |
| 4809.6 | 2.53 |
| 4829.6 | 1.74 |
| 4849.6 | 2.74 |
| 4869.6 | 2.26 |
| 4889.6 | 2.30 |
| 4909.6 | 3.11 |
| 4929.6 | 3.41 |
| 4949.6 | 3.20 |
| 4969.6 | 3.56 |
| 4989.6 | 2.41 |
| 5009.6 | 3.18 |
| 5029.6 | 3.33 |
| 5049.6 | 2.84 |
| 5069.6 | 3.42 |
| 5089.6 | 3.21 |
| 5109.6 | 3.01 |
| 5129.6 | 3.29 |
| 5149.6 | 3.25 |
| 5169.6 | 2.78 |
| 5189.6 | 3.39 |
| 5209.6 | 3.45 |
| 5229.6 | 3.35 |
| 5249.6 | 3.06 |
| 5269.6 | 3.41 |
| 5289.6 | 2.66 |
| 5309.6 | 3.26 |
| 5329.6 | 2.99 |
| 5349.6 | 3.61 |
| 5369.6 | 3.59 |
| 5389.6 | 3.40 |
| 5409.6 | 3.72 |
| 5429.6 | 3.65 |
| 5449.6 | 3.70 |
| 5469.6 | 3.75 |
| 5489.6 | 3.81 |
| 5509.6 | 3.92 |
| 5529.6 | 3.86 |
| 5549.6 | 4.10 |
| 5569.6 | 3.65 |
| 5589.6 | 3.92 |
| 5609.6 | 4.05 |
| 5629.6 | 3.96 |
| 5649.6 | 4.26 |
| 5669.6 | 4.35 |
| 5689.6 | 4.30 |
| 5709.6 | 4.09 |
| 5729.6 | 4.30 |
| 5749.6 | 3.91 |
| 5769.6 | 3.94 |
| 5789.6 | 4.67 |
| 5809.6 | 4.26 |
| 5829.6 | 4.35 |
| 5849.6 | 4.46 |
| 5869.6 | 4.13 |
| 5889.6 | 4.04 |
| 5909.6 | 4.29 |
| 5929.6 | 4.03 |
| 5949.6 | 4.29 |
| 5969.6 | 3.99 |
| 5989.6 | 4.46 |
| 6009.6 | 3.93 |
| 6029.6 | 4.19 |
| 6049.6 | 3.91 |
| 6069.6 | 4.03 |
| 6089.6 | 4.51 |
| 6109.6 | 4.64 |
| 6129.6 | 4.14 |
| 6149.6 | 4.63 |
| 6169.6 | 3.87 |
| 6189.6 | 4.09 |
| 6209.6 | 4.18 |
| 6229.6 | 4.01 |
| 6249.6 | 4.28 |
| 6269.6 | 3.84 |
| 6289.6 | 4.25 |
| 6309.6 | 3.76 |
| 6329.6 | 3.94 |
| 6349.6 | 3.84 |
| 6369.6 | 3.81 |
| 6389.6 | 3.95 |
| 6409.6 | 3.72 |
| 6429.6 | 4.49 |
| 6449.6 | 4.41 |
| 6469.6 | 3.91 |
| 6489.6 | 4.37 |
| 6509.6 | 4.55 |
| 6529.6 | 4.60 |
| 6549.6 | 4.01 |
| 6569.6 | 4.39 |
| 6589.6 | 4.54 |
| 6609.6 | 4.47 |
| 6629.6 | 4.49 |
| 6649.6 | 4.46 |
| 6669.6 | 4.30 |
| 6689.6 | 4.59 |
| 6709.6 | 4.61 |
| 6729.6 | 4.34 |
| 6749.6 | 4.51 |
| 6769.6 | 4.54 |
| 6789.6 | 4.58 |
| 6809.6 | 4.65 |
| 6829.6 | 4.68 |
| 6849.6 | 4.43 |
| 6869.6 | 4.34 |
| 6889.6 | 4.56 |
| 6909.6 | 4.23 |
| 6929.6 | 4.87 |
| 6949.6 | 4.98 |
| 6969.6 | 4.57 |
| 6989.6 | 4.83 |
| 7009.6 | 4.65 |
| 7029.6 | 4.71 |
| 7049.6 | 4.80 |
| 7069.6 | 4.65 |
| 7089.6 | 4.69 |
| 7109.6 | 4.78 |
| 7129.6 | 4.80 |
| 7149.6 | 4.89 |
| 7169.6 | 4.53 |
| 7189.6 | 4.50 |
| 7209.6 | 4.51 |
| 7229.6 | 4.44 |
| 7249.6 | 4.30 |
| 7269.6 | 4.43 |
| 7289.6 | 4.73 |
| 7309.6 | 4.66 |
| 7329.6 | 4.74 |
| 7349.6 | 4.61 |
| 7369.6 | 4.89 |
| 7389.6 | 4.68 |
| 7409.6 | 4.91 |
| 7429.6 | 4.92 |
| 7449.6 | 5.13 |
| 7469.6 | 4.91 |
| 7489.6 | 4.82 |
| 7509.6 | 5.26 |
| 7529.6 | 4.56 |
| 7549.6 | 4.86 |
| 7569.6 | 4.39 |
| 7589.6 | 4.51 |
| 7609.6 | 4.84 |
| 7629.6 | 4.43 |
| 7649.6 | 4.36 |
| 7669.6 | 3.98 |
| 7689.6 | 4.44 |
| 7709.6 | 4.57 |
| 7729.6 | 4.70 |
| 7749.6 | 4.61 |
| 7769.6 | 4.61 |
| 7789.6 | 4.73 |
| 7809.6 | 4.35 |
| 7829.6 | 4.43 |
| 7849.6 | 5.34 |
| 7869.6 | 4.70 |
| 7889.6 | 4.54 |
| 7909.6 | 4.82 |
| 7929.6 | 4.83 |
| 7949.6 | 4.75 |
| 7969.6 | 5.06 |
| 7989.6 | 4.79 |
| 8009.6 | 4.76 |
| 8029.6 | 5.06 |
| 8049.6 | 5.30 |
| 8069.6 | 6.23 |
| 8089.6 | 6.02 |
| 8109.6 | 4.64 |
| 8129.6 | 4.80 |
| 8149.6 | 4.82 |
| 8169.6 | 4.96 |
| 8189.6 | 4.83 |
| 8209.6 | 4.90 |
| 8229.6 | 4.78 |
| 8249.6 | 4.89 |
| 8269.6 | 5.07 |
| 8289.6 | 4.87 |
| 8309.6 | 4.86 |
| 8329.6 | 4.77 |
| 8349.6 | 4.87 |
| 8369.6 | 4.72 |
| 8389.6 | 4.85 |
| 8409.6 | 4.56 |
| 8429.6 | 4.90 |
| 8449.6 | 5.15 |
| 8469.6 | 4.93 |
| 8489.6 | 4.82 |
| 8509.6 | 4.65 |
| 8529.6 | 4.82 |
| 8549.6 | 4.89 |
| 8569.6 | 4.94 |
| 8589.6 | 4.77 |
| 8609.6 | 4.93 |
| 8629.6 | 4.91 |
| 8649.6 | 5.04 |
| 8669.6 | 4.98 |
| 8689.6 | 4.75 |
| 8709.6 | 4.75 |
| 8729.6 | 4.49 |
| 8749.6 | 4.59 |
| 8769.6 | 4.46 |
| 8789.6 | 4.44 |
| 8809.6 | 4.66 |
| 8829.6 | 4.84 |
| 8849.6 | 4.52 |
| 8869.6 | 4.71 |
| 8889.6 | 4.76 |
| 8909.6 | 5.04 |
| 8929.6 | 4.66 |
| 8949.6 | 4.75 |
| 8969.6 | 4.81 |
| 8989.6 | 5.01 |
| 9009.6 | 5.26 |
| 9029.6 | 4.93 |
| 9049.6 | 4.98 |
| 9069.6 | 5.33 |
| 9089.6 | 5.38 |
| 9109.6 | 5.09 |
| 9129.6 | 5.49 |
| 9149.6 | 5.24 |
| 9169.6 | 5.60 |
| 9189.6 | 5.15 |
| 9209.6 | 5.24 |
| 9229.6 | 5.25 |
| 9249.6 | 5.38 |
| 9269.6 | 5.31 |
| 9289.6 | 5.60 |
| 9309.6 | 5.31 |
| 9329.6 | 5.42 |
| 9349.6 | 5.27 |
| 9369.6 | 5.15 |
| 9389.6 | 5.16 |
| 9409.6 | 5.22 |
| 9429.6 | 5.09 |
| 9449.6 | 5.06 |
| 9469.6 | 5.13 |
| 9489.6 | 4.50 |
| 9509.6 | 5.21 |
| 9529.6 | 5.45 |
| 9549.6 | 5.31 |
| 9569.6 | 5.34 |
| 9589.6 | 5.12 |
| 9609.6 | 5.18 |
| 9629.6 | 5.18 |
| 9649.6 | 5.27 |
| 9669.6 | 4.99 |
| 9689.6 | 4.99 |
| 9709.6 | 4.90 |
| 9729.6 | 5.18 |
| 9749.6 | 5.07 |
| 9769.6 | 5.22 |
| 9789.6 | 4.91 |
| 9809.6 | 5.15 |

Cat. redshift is 0.229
